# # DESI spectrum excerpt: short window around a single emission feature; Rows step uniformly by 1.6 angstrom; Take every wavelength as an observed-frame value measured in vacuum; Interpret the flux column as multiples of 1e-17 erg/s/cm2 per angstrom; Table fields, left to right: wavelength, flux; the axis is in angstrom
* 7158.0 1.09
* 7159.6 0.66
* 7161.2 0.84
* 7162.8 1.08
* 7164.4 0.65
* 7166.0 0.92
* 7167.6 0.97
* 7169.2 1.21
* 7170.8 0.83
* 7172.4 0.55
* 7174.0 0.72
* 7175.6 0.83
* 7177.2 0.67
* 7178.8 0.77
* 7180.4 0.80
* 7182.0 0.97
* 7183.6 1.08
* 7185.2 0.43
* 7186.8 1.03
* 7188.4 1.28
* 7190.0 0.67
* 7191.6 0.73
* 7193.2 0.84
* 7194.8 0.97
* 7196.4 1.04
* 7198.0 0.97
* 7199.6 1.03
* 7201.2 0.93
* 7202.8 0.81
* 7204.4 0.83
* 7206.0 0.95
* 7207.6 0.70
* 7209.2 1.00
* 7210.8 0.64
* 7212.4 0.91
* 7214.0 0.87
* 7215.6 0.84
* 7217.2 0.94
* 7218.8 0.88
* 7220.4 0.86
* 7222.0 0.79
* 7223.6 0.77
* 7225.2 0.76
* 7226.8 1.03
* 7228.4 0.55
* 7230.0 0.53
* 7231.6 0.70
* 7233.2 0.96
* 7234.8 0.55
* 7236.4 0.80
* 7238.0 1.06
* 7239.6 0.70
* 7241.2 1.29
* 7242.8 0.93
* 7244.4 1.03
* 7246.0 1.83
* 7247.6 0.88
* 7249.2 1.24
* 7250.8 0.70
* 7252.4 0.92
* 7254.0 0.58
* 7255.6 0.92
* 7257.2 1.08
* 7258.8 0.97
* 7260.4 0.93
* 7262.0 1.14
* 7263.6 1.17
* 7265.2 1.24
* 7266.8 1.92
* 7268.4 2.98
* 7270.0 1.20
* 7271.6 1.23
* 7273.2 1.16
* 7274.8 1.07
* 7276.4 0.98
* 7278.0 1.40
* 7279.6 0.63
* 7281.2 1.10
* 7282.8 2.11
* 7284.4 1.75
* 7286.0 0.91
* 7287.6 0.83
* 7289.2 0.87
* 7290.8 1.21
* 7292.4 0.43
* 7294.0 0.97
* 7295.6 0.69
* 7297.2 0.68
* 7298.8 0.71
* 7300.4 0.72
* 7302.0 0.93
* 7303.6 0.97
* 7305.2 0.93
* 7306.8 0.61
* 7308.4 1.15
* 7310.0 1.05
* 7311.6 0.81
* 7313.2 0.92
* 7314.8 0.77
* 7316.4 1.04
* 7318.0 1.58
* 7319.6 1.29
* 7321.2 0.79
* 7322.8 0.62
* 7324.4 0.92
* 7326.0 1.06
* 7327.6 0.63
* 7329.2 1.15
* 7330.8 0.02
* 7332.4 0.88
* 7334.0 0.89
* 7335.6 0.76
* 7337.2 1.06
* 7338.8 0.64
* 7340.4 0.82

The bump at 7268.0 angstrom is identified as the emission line [S II]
